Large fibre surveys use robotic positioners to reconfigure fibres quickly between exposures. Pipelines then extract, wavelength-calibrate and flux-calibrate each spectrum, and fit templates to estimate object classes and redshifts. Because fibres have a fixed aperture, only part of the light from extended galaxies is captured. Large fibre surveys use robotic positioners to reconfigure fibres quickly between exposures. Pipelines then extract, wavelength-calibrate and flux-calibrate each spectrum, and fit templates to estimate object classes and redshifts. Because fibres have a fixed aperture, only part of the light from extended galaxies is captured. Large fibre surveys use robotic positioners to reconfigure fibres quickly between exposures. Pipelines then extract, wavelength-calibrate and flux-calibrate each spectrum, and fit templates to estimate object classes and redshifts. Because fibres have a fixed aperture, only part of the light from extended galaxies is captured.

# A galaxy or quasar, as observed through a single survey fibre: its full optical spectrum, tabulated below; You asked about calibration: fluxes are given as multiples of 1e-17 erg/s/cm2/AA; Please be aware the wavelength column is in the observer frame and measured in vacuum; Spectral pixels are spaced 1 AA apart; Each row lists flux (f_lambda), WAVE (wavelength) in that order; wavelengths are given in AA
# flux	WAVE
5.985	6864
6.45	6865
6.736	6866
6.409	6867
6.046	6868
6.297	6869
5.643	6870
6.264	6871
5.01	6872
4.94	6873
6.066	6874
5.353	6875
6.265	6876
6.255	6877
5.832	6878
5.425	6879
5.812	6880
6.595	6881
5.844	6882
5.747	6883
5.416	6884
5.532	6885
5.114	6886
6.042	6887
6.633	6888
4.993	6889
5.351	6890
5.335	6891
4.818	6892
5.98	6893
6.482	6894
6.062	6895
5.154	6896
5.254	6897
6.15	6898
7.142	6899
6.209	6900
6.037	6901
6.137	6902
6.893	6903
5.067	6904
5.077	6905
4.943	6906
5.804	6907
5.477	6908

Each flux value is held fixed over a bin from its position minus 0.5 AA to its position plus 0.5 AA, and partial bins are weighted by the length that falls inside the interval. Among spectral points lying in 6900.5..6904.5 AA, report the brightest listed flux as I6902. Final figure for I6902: 6.893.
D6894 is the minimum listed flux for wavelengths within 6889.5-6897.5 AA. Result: 4.818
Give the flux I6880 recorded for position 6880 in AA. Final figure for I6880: 5.812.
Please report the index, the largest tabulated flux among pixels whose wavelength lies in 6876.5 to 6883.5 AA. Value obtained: 6.595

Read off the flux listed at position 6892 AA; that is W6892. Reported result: 4.818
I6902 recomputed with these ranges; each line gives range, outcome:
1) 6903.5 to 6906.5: 5.077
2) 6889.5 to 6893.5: 5.98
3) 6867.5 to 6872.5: 6.297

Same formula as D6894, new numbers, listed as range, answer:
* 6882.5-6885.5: 5.416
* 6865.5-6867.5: 6.409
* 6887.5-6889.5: 4.993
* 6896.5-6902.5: 5.254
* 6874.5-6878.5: 5.353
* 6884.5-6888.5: 5.114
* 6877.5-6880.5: 5.425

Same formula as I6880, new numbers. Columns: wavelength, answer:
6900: 6.209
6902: 6.137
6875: 5.353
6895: 6.062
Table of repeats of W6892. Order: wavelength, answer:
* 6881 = 6.595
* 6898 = 6.15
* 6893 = 5.98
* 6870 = 5.643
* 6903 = 6.893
